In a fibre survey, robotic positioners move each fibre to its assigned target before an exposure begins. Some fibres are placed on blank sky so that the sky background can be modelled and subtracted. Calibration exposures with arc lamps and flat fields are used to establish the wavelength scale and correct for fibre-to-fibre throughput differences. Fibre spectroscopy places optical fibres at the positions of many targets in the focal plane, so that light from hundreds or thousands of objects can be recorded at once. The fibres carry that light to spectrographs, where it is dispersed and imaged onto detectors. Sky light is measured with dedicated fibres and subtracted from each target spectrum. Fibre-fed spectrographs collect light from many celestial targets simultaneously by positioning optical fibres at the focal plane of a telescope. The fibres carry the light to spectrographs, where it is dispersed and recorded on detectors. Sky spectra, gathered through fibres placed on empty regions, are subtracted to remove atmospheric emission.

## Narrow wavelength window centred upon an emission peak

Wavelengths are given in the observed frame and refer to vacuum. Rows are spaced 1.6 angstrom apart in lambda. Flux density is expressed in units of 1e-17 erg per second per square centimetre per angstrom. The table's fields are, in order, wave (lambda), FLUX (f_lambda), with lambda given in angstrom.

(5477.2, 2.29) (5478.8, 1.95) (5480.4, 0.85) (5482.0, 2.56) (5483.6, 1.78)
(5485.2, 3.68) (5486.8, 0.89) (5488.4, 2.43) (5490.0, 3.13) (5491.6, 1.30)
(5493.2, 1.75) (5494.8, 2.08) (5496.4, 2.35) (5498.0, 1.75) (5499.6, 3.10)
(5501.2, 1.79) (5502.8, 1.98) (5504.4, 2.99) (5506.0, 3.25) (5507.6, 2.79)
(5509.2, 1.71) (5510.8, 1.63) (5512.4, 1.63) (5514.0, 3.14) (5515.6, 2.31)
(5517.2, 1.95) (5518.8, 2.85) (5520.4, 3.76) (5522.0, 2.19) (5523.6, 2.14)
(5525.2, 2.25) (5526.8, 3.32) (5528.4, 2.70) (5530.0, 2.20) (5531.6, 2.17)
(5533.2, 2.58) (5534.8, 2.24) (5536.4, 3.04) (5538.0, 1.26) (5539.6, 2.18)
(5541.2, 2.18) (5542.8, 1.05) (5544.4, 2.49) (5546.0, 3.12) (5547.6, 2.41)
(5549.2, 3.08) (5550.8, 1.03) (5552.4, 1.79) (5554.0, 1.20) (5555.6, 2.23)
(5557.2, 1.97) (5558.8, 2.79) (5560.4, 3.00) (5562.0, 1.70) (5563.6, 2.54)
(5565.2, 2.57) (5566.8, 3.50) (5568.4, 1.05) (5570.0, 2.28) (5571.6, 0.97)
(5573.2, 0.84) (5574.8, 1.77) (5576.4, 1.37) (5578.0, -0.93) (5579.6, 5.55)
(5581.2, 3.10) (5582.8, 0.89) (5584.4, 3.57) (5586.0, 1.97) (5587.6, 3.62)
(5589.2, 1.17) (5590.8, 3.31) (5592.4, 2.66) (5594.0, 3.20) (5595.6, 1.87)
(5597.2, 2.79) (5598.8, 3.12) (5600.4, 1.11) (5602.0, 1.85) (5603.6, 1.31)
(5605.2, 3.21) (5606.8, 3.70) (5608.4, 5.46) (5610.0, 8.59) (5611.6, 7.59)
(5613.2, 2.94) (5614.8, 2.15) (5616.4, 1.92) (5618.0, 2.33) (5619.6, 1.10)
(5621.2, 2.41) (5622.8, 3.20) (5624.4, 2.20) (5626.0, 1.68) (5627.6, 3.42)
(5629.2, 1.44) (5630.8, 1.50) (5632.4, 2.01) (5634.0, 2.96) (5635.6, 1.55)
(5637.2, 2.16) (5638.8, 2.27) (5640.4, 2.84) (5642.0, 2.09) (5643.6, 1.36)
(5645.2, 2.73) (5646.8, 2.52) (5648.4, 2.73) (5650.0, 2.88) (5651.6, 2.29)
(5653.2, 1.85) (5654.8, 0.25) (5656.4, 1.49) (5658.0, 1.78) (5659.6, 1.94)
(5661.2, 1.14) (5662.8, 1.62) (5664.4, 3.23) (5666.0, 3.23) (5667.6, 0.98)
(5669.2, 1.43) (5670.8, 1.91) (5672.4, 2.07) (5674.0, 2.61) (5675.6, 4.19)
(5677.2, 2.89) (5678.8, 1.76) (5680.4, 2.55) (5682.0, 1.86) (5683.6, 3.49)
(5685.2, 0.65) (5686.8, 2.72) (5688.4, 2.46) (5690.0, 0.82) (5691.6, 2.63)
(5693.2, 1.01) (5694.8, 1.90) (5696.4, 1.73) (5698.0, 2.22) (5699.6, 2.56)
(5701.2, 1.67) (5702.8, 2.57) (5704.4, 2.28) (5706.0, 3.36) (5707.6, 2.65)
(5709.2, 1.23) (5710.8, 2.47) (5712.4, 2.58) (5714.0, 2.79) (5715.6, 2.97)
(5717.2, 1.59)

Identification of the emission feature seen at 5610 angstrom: H-gamma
